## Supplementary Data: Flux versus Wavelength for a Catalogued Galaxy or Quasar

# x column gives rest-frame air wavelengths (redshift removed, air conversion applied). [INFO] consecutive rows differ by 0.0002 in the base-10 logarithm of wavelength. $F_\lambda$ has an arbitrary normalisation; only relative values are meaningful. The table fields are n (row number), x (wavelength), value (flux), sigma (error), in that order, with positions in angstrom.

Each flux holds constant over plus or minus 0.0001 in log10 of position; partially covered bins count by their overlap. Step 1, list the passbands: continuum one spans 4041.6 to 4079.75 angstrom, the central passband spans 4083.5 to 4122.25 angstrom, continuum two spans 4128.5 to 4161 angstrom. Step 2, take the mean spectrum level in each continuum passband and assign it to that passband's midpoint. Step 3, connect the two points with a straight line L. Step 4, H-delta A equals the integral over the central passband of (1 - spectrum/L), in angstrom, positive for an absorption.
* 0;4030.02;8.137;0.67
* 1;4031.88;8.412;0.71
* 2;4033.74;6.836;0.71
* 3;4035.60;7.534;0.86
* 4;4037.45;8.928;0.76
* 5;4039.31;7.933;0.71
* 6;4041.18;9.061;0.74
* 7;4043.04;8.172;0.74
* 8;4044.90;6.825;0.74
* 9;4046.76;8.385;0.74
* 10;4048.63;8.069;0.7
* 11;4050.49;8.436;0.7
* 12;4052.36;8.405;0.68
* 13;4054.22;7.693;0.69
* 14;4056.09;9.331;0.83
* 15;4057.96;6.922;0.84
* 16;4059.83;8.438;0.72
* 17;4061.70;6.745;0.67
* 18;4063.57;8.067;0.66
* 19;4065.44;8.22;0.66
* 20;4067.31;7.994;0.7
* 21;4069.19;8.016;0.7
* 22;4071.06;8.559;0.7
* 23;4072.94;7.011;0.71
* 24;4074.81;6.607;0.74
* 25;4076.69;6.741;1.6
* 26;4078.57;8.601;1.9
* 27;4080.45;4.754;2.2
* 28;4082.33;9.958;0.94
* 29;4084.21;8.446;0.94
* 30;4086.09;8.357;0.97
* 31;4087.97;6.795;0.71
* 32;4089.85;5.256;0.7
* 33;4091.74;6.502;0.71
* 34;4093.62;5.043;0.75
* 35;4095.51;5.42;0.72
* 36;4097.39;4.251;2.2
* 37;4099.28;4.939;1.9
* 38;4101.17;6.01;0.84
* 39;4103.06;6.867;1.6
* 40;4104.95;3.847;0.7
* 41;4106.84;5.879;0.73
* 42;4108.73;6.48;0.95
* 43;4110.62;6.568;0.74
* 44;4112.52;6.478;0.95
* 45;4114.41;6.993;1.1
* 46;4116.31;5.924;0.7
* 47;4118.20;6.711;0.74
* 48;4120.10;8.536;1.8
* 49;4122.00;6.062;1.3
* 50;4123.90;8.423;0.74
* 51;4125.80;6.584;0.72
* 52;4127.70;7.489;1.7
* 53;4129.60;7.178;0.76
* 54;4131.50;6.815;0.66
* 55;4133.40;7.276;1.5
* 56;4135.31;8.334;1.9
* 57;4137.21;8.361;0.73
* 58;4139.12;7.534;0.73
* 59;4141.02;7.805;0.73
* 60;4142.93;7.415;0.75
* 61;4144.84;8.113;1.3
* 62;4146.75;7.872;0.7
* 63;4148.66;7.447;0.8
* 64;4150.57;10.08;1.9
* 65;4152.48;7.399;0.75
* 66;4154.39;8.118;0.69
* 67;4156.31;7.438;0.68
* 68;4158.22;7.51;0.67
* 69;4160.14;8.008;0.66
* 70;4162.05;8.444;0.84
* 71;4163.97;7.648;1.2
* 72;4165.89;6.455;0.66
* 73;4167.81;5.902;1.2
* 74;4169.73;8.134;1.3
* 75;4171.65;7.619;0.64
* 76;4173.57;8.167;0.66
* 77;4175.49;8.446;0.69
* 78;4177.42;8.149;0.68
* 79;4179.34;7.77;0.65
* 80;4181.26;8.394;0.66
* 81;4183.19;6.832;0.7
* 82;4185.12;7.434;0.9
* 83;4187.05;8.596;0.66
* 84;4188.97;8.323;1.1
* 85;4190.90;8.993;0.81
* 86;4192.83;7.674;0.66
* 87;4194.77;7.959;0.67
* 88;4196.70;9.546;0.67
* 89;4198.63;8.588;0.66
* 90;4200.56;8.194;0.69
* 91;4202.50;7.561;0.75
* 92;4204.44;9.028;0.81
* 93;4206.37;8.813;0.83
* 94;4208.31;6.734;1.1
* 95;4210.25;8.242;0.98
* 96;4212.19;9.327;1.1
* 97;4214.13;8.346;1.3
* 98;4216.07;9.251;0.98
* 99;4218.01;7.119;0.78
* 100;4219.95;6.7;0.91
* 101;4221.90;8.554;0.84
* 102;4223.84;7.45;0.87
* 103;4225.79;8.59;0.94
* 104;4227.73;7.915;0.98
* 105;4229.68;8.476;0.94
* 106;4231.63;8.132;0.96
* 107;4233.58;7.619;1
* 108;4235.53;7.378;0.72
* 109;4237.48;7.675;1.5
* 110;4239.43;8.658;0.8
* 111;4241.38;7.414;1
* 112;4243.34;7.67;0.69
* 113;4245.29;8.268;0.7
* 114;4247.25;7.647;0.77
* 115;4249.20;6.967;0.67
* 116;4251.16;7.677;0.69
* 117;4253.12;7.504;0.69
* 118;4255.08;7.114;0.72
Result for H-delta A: 7.8 angstrom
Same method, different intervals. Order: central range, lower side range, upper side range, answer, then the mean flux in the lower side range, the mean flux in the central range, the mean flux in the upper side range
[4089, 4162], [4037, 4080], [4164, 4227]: 9.4 angstrom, 7.91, 6.95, 8.02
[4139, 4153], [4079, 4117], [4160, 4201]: -1.4 angstrom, 6.27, 8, 7.97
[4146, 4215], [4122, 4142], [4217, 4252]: -3.6 angstrom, 7.51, 8.03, 7.78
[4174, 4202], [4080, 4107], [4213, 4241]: -2.8 angstrom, 6.19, 8.2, 7.99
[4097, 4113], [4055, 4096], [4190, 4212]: 3.9 angstrom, 7.37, 5.73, 8.33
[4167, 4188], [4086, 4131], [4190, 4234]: -0.5 angstrom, 6.33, 7.78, 8.21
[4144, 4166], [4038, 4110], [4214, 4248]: -1.1 angstrom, 7.19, 7.93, 7.93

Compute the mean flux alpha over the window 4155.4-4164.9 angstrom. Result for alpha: 7.81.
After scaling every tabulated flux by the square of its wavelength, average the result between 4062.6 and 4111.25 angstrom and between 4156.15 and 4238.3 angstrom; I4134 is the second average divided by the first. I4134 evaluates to 1.3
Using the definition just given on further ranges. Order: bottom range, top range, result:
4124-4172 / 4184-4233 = 1.10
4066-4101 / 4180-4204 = 1.26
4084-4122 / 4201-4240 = 1.37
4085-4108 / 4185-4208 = 1.52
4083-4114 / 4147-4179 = 1.32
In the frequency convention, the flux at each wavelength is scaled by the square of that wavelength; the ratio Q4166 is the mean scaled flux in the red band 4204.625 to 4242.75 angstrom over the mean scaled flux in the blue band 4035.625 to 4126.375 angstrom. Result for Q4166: 1.20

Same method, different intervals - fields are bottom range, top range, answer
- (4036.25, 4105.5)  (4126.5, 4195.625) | 1.12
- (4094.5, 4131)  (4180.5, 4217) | 1.36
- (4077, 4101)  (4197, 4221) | 1.33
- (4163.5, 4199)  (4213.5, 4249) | 1.02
